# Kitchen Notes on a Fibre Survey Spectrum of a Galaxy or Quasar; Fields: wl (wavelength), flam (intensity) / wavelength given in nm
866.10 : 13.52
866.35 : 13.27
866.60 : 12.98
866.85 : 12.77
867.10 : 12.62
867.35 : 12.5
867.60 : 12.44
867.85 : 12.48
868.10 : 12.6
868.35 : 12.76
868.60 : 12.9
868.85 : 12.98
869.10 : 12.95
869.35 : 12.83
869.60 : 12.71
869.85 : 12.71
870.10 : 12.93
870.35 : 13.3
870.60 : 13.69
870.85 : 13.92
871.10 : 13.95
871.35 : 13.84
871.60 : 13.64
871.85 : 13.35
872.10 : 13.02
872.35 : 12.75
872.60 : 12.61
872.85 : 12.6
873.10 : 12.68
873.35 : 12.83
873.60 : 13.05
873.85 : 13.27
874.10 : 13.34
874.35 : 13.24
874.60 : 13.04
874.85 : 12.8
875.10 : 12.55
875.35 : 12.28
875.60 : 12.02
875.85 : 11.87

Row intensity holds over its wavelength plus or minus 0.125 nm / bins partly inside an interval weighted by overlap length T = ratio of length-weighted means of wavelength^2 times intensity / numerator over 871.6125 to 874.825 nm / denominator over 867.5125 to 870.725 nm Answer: 1.0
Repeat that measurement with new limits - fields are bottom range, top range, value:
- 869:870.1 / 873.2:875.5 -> 1.02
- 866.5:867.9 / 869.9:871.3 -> 1.08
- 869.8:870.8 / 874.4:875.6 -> 0.96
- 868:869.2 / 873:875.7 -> 1.01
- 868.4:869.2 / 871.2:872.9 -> 1.02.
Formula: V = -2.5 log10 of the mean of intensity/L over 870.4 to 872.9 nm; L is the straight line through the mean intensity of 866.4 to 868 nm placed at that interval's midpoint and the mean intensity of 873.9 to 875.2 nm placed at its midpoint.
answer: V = -0.04 mag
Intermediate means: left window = 12.7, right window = 13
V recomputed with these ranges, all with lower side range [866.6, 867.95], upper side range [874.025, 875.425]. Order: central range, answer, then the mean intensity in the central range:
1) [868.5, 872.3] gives -0.04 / 13.2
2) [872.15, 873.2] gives 0.01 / 12.7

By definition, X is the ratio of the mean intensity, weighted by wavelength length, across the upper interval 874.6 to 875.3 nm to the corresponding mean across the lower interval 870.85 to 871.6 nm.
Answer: 0.9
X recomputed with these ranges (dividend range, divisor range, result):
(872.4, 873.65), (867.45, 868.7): 1.01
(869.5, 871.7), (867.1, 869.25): 1.06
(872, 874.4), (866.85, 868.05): 1.03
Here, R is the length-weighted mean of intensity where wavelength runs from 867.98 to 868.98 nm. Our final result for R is 12.8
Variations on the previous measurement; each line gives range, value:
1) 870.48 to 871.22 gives 13.9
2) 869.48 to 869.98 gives 12.7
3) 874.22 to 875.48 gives 12.8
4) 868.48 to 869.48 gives 12.9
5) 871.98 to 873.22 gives 12.7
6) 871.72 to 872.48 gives 13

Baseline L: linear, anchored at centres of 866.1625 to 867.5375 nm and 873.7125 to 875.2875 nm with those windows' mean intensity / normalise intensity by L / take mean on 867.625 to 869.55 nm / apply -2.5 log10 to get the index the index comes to 0.01 mag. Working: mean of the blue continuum 12.8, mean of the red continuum 13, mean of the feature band 12.8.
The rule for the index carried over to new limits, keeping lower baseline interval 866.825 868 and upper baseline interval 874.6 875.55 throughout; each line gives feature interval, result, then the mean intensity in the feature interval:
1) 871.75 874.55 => -0.04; 13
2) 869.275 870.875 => -0.05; 13.1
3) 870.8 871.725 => -0.10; 13.8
